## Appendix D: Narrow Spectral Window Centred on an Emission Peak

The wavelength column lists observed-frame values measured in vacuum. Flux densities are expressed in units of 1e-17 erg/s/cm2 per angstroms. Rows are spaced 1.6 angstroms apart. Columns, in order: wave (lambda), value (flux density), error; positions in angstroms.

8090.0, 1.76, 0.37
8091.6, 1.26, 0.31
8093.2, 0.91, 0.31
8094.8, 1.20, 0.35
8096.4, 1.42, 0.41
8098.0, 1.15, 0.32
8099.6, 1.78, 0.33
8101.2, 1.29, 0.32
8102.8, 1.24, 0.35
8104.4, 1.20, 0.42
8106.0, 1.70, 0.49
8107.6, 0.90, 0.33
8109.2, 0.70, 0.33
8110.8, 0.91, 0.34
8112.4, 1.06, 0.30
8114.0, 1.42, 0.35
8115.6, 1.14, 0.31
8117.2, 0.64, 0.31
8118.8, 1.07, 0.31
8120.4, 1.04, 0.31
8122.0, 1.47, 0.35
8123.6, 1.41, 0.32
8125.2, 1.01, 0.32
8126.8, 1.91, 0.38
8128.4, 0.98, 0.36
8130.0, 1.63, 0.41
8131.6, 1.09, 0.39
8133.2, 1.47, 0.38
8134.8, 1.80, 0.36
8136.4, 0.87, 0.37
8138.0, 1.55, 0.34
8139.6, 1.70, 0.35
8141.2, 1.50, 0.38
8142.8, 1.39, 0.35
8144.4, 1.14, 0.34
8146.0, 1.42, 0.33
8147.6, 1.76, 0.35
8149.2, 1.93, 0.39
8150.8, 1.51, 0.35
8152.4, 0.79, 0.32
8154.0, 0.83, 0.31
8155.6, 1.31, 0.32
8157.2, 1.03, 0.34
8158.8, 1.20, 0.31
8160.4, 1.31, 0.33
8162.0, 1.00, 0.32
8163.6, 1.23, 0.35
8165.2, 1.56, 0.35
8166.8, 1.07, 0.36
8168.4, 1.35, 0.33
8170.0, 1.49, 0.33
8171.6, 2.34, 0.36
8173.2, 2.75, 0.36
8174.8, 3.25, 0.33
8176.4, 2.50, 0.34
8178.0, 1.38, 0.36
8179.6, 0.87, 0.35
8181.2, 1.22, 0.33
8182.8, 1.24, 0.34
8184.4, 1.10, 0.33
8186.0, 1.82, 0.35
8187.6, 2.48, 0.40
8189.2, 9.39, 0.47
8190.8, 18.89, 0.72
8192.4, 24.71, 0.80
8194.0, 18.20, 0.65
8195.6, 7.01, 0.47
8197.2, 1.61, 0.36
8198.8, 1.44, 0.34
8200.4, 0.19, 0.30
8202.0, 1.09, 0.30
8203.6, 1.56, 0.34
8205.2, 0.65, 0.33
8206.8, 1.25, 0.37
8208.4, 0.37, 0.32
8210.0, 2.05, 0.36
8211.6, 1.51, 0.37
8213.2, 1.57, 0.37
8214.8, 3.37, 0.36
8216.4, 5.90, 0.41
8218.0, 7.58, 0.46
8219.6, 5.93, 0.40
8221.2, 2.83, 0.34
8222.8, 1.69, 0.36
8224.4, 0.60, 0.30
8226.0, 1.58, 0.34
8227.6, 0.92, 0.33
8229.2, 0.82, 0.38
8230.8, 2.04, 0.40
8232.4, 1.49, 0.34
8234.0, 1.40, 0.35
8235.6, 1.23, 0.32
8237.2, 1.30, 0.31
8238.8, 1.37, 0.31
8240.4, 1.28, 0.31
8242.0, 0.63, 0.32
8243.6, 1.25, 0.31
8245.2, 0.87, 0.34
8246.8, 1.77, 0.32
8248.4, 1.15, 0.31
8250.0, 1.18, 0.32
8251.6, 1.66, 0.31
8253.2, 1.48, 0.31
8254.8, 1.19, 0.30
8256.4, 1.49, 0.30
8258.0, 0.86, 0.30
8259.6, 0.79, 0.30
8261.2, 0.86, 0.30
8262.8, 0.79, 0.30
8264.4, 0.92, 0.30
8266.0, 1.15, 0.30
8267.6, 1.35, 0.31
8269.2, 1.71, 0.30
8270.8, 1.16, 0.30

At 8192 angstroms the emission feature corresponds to Halpha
